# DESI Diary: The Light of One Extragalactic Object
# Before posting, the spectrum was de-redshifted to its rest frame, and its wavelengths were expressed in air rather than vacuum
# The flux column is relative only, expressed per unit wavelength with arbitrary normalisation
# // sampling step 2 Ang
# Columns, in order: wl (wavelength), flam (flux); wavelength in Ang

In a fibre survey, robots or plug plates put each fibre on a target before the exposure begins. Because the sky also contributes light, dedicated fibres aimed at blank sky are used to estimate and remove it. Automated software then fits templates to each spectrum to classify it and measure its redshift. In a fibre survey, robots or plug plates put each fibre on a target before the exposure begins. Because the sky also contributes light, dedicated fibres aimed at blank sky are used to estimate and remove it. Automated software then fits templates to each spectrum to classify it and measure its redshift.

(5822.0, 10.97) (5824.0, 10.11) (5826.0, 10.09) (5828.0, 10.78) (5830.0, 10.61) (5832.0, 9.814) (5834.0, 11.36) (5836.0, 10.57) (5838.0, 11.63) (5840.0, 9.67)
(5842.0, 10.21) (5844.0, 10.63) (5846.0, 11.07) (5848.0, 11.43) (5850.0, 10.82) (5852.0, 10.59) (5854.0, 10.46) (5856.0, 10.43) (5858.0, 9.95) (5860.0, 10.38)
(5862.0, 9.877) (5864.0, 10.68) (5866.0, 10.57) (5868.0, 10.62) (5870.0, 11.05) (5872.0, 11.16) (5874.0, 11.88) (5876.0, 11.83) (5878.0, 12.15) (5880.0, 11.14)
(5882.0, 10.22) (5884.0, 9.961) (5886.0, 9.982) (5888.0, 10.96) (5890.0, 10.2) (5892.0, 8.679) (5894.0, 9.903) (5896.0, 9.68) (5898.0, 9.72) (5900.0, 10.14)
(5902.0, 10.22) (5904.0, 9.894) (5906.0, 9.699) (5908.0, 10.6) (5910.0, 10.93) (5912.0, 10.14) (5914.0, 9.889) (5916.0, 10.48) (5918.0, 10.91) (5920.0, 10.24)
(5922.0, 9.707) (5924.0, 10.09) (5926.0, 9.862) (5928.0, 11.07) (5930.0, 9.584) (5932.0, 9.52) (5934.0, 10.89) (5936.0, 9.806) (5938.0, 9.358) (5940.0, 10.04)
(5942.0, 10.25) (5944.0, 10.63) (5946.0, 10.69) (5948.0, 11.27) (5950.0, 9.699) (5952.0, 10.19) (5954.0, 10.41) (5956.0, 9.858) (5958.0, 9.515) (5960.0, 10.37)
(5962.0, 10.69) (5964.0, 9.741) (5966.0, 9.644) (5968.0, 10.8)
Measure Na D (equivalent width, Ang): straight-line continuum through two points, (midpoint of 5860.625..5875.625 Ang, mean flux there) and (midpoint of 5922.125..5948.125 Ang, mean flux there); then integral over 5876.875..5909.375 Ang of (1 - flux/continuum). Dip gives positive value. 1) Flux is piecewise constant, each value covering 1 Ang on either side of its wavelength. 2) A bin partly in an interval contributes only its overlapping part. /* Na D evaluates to 1.2 Ang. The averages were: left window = 10.9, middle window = 10.2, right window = 10.2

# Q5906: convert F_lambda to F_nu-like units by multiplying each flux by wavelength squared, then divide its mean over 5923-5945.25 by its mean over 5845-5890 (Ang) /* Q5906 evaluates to 1.0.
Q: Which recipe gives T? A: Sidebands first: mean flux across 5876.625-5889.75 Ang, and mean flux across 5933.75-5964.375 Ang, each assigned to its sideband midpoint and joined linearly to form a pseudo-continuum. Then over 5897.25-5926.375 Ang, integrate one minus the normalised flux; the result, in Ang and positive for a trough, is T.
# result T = 0.9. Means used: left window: 10.7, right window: 10.2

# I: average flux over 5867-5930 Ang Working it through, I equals 10.4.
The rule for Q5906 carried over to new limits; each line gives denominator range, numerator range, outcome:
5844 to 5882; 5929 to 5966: 0.96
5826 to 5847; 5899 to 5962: 0.99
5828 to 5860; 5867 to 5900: 1.01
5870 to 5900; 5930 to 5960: 0.98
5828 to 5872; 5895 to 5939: 0.97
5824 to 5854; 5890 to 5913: 0.96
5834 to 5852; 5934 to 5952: 0.98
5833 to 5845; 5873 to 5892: 1.03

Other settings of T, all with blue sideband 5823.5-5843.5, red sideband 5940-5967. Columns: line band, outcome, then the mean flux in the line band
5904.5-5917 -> 0.1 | 10.3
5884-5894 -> 0.4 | 9.95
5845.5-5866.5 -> -0.2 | 10.6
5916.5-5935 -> 0.1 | 10.2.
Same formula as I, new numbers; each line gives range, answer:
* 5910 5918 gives 10.4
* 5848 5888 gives 10.7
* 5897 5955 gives 10.2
